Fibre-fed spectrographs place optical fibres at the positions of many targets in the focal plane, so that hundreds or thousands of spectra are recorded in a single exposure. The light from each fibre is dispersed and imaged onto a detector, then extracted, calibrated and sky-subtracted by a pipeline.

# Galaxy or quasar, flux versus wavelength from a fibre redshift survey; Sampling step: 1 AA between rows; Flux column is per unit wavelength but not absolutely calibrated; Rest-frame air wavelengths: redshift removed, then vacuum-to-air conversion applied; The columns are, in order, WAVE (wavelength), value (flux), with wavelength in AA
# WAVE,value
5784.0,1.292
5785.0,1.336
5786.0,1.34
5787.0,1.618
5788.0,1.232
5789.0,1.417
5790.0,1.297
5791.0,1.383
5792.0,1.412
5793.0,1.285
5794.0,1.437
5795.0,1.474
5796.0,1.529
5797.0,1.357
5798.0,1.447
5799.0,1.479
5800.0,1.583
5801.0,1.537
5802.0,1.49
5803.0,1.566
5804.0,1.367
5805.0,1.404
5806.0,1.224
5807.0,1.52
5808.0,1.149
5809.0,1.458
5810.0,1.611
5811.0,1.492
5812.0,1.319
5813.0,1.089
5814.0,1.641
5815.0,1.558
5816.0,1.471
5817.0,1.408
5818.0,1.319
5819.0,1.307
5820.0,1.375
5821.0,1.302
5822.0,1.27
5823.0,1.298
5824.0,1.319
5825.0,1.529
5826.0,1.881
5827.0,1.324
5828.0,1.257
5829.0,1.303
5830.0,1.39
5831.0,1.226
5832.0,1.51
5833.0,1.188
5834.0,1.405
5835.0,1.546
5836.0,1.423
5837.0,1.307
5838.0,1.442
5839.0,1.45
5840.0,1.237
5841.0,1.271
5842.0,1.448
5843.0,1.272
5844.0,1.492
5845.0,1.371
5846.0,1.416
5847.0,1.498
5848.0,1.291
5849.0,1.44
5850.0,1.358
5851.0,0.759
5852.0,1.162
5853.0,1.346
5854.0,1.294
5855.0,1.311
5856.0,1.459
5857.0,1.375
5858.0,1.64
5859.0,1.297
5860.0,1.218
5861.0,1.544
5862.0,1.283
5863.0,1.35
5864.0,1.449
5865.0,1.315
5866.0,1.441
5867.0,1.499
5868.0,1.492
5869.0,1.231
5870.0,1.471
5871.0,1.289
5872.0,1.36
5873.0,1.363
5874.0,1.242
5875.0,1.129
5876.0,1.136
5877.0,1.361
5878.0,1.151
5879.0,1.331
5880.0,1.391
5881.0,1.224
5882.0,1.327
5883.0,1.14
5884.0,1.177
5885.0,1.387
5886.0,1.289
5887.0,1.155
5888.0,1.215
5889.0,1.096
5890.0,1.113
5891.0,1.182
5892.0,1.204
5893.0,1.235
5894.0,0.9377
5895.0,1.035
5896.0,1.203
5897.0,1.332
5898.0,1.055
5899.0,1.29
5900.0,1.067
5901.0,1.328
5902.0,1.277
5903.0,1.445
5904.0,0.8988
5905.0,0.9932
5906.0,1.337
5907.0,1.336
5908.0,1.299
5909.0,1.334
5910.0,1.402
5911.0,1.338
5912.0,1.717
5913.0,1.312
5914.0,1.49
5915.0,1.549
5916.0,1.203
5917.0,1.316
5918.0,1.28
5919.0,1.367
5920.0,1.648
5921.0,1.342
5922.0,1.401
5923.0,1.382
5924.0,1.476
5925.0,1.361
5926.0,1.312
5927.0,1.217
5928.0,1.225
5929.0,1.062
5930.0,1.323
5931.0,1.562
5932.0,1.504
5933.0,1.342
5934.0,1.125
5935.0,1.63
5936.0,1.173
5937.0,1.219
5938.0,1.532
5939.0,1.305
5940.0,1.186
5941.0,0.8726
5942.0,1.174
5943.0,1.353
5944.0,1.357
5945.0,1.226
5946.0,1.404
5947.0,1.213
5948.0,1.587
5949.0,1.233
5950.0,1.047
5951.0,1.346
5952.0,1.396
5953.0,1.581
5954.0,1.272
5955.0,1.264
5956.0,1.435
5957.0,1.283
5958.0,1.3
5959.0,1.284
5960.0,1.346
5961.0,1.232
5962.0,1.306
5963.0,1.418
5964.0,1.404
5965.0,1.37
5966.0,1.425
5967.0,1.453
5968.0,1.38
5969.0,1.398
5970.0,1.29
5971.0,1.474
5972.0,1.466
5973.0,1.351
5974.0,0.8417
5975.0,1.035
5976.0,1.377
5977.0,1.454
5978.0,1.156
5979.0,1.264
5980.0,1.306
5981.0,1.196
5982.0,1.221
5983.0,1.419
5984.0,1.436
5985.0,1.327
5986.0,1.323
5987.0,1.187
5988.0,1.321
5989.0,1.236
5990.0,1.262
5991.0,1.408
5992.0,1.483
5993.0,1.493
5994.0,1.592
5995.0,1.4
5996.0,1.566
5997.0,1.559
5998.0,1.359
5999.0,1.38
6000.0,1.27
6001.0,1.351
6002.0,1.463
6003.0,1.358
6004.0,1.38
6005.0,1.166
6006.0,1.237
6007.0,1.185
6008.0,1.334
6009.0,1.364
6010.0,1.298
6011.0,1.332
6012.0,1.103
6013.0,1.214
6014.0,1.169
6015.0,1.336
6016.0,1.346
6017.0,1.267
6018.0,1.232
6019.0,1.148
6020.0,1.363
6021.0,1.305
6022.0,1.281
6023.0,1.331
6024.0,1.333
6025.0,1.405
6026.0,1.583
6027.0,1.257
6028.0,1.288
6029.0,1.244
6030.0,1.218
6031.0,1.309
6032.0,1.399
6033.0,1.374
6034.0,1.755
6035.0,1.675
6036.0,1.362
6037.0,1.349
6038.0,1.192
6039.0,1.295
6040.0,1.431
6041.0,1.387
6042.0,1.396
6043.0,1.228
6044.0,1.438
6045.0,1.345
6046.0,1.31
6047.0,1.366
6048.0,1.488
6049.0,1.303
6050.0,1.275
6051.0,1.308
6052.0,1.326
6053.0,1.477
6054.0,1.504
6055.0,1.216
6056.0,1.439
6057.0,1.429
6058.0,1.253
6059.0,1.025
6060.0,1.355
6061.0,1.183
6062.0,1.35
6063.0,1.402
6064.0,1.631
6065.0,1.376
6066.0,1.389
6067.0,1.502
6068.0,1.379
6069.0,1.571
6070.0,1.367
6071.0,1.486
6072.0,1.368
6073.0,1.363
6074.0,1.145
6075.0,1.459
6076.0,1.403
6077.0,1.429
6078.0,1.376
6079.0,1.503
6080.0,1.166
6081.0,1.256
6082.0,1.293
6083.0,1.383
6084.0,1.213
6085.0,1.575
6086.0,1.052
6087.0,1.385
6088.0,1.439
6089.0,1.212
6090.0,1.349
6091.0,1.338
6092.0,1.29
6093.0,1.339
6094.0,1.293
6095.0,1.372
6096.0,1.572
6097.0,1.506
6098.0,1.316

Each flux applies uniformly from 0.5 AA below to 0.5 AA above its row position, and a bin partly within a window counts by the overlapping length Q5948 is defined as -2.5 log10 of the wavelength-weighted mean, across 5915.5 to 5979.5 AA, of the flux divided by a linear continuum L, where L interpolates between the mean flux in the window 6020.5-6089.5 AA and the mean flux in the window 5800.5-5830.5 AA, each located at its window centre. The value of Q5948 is 0.05 mag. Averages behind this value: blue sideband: 1.41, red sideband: 1.36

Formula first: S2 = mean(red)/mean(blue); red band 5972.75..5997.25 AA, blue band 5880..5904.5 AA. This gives 1.11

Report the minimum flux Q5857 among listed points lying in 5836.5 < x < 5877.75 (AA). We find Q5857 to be 0.759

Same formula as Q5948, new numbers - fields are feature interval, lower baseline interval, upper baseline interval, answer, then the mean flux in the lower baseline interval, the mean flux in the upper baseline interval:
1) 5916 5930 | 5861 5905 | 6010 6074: -0.045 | 1.25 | 1.35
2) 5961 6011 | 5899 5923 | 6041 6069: 0.007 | 1.33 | 1.36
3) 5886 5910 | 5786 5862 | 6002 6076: 0.149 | 1.39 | 1.34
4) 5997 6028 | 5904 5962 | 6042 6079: 0.037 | 1.33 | 1.37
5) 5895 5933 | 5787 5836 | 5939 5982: 0.012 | 1.41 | 1.3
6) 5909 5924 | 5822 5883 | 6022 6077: -0.042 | 1.35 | 1.37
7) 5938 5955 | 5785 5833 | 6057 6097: 0.073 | 1.41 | 1.36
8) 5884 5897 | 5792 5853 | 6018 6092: 0.171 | 1.39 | 1.36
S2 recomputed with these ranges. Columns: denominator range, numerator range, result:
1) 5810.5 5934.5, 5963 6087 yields 1.02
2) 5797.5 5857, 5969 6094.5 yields 0.97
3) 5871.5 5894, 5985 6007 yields 1.11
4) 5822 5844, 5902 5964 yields 0.96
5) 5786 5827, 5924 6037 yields 0.94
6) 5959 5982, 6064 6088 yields 1.05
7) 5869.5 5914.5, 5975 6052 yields 1.07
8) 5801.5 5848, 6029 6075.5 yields 0.99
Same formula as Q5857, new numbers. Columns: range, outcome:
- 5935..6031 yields 0.8417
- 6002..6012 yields 1.103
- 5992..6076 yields 1.025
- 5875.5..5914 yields 0.8988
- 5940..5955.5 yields 0.8726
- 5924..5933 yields 1.062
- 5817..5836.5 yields 1.188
